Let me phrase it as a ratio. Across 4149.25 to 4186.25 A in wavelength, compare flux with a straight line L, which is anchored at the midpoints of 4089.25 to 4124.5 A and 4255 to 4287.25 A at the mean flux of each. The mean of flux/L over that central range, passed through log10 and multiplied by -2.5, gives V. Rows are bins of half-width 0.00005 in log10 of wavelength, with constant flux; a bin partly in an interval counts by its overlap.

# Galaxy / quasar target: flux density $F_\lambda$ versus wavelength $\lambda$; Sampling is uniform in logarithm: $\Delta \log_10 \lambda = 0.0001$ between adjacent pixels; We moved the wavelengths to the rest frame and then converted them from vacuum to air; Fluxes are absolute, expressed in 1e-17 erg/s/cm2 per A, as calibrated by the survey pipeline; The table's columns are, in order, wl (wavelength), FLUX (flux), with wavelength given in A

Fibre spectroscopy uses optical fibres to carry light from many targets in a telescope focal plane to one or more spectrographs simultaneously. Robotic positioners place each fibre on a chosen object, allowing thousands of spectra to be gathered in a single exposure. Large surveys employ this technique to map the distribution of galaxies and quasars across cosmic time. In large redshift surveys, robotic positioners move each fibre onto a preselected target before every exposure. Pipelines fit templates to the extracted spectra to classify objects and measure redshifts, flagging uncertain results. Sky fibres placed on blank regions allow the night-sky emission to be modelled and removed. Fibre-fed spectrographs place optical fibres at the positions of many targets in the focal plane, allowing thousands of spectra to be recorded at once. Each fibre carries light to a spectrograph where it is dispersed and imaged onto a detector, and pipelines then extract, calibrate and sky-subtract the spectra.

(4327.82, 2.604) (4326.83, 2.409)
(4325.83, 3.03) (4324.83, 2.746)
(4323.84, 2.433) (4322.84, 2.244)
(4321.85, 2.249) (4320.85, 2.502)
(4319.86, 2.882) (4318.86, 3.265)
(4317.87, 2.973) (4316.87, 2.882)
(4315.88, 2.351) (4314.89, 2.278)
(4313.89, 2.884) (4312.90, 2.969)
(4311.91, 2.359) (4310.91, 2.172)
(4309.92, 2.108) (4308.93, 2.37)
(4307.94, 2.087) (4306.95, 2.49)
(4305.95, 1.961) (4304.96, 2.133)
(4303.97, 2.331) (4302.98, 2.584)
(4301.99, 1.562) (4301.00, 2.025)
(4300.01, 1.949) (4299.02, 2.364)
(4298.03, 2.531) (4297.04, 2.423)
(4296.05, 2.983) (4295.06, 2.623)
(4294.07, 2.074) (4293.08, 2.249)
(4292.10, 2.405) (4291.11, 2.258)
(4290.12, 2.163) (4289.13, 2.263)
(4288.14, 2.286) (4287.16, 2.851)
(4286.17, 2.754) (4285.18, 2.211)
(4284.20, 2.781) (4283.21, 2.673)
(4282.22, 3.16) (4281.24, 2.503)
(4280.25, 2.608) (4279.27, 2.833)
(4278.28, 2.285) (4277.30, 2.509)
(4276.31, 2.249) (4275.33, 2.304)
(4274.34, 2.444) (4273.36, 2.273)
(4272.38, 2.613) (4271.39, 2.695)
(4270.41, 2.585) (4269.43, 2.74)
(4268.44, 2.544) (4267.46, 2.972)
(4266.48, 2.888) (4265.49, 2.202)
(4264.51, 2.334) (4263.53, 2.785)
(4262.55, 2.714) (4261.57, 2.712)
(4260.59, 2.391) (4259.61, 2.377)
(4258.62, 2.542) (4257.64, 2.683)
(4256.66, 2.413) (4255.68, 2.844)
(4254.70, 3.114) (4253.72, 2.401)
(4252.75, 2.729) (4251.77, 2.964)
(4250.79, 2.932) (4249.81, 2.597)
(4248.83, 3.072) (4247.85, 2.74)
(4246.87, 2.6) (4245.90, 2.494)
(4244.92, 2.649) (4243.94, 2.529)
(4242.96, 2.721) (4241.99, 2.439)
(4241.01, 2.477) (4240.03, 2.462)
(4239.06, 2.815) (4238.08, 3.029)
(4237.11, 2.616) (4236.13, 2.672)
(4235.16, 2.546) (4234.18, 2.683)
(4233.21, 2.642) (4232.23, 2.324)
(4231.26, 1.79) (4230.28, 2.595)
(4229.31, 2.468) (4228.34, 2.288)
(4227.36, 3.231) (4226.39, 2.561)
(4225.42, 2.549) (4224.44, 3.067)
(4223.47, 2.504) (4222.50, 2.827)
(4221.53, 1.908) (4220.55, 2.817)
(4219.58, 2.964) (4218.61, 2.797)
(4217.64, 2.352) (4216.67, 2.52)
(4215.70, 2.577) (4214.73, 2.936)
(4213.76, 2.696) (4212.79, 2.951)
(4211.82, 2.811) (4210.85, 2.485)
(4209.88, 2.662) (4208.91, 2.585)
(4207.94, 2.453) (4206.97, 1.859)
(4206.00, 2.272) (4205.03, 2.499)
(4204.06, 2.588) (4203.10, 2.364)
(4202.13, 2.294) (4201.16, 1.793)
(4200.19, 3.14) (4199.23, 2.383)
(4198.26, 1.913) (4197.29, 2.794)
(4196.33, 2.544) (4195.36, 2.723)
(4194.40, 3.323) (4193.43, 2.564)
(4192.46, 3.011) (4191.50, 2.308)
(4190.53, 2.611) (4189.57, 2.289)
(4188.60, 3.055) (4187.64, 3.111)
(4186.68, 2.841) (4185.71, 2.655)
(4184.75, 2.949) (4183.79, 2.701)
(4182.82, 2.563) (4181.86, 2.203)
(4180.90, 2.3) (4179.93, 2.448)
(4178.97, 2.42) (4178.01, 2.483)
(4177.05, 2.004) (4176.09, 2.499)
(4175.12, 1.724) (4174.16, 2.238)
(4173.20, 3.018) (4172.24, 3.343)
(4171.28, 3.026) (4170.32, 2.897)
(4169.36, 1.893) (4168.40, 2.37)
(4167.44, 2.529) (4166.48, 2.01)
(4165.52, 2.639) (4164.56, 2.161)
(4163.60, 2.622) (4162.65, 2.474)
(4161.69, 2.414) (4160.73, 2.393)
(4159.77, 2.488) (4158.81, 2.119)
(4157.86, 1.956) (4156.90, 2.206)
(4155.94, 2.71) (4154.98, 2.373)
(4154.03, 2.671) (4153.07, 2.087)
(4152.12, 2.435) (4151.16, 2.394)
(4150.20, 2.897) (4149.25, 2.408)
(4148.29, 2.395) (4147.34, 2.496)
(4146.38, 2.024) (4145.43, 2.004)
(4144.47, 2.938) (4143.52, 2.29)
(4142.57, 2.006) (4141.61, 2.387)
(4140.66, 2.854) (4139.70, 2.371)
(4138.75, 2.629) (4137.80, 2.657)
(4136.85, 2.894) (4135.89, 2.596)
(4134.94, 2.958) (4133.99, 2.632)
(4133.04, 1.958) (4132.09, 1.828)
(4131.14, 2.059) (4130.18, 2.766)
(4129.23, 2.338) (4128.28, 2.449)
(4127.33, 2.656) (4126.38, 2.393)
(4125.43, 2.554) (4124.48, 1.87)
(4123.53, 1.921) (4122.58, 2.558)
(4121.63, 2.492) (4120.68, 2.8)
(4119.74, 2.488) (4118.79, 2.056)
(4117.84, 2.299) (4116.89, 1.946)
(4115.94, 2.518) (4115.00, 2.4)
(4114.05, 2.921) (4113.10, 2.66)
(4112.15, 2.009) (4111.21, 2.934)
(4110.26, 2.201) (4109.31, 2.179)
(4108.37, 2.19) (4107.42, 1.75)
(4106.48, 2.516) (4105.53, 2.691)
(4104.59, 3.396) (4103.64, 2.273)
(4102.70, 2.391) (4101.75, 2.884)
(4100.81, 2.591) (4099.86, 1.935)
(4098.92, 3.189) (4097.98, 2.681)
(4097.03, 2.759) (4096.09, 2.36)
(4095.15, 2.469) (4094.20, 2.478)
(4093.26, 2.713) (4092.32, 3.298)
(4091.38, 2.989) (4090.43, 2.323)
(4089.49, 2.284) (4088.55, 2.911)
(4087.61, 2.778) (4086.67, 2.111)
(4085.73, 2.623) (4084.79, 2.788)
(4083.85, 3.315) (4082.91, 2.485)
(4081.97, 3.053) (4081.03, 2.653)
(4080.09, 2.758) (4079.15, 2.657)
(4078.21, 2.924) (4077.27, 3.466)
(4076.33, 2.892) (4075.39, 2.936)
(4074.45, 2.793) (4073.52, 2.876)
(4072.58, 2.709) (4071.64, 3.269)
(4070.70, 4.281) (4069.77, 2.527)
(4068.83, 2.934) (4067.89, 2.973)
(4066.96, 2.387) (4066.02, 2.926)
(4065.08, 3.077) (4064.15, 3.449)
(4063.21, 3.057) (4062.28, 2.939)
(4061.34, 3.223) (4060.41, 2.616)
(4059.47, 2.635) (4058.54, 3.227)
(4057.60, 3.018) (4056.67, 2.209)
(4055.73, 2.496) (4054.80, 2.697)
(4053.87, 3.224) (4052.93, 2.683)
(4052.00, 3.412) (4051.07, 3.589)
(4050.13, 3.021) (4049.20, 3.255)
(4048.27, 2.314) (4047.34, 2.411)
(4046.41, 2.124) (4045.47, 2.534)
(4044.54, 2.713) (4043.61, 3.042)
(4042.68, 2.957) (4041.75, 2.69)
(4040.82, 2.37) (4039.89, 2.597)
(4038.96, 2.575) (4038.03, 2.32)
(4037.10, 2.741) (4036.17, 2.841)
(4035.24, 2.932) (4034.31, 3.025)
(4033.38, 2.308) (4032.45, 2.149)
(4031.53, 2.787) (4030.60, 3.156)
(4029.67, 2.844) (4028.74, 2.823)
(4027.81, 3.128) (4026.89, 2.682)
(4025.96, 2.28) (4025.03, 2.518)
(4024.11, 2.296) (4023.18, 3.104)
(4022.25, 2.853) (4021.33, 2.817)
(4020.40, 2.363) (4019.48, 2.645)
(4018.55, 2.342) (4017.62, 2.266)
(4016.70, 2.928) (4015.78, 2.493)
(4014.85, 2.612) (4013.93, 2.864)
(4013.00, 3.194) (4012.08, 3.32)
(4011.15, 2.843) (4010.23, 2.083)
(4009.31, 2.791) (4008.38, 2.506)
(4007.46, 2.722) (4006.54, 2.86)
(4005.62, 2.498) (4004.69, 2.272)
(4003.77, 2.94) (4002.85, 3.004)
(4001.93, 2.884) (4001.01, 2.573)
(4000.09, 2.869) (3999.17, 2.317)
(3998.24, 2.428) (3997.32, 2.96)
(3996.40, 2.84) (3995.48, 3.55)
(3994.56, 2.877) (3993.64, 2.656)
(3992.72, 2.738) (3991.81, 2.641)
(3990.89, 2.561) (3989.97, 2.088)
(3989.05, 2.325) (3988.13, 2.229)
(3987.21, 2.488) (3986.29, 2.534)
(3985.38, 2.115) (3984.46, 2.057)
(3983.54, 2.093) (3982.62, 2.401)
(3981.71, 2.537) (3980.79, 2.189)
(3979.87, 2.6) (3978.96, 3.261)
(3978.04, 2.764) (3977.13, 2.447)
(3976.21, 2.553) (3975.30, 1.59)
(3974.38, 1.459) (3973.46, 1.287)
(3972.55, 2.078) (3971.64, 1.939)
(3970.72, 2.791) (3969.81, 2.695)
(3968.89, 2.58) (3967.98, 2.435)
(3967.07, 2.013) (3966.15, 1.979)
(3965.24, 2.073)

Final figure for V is 0.03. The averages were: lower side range 2.49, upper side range 2.59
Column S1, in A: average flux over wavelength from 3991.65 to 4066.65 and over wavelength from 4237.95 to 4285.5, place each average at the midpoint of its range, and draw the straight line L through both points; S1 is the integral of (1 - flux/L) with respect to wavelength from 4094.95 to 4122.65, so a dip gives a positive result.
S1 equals 2.3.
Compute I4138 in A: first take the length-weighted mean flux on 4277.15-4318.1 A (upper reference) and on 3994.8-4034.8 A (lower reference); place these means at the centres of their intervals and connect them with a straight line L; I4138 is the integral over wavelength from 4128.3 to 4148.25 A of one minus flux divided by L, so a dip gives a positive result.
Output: 1.2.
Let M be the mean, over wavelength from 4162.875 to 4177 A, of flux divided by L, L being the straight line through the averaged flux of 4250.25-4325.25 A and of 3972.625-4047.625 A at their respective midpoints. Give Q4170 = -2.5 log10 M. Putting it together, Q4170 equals 0.028 mag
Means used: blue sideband 2.59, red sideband 2.51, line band 2.48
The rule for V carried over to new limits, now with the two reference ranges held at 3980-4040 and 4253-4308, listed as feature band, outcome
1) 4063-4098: -0.098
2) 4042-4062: -0.086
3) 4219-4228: -0.080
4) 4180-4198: -0.062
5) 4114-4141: 0.058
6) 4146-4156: 0.051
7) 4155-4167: 0.088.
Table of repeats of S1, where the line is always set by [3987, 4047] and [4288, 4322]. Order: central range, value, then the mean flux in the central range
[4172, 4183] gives 0.5 A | 2.41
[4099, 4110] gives 0.6 A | 2.46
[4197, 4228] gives -0.9 A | 2.56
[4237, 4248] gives -0.7 A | 2.63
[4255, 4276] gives -1.2 A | 2.58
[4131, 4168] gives 2.0 A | 2.41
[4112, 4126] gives 1.1 A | 2.37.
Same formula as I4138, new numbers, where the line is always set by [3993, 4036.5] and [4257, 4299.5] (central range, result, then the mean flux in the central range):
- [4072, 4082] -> -0.8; 2.88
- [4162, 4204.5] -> 1.0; 2.54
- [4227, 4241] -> -0.1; 2.57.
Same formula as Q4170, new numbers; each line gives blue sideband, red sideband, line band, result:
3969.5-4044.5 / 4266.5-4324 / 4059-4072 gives -0.18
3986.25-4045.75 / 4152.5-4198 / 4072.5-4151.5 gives 0.02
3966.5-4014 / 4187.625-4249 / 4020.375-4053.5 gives -0.08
